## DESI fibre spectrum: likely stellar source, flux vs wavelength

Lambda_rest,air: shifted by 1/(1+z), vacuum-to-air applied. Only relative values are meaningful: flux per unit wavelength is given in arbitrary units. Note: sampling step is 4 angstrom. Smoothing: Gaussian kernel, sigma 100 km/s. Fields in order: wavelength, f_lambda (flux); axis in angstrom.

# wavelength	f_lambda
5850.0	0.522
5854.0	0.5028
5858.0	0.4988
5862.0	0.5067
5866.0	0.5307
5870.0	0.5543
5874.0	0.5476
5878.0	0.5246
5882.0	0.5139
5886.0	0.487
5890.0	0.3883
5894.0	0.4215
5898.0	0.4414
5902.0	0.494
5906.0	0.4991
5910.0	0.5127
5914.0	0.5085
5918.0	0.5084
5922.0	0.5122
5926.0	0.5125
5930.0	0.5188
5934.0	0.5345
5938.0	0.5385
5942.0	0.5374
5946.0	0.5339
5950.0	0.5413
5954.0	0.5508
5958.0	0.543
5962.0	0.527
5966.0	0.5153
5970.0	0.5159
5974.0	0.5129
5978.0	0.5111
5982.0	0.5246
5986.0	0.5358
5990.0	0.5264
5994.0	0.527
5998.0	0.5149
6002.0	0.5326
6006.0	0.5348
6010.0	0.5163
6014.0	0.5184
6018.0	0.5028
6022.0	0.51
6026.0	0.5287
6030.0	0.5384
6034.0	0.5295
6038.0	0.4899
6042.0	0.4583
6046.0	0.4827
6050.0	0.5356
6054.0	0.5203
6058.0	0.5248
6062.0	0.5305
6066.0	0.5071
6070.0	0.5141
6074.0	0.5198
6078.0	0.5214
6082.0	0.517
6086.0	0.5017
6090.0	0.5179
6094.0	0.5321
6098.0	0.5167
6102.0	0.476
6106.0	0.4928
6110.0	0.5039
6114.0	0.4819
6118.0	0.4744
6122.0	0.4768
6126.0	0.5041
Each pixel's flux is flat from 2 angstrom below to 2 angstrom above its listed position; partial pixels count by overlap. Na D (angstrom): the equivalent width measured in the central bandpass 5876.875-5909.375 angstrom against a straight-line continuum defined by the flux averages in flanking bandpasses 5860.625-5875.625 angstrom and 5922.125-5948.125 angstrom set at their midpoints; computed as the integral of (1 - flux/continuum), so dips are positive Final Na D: 3.7 angstrom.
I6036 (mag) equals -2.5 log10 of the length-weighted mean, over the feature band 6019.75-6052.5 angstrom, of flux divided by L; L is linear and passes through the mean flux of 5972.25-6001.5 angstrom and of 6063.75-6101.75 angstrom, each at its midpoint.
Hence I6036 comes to 0.019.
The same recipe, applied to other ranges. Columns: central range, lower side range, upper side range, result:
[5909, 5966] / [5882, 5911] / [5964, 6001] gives -0.075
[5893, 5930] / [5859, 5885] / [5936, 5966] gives 0.082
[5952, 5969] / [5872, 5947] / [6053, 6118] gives -0.061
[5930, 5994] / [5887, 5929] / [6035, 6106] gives -0.083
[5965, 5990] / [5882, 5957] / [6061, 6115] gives -0.031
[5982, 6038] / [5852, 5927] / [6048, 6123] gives -0.039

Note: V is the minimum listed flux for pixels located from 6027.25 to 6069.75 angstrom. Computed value 0.4583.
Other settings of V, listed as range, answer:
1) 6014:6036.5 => 0.5028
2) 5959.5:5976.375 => 0.5129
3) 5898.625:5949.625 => 0.494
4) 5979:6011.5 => 0.5149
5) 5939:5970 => 0.5153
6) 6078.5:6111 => 0.476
